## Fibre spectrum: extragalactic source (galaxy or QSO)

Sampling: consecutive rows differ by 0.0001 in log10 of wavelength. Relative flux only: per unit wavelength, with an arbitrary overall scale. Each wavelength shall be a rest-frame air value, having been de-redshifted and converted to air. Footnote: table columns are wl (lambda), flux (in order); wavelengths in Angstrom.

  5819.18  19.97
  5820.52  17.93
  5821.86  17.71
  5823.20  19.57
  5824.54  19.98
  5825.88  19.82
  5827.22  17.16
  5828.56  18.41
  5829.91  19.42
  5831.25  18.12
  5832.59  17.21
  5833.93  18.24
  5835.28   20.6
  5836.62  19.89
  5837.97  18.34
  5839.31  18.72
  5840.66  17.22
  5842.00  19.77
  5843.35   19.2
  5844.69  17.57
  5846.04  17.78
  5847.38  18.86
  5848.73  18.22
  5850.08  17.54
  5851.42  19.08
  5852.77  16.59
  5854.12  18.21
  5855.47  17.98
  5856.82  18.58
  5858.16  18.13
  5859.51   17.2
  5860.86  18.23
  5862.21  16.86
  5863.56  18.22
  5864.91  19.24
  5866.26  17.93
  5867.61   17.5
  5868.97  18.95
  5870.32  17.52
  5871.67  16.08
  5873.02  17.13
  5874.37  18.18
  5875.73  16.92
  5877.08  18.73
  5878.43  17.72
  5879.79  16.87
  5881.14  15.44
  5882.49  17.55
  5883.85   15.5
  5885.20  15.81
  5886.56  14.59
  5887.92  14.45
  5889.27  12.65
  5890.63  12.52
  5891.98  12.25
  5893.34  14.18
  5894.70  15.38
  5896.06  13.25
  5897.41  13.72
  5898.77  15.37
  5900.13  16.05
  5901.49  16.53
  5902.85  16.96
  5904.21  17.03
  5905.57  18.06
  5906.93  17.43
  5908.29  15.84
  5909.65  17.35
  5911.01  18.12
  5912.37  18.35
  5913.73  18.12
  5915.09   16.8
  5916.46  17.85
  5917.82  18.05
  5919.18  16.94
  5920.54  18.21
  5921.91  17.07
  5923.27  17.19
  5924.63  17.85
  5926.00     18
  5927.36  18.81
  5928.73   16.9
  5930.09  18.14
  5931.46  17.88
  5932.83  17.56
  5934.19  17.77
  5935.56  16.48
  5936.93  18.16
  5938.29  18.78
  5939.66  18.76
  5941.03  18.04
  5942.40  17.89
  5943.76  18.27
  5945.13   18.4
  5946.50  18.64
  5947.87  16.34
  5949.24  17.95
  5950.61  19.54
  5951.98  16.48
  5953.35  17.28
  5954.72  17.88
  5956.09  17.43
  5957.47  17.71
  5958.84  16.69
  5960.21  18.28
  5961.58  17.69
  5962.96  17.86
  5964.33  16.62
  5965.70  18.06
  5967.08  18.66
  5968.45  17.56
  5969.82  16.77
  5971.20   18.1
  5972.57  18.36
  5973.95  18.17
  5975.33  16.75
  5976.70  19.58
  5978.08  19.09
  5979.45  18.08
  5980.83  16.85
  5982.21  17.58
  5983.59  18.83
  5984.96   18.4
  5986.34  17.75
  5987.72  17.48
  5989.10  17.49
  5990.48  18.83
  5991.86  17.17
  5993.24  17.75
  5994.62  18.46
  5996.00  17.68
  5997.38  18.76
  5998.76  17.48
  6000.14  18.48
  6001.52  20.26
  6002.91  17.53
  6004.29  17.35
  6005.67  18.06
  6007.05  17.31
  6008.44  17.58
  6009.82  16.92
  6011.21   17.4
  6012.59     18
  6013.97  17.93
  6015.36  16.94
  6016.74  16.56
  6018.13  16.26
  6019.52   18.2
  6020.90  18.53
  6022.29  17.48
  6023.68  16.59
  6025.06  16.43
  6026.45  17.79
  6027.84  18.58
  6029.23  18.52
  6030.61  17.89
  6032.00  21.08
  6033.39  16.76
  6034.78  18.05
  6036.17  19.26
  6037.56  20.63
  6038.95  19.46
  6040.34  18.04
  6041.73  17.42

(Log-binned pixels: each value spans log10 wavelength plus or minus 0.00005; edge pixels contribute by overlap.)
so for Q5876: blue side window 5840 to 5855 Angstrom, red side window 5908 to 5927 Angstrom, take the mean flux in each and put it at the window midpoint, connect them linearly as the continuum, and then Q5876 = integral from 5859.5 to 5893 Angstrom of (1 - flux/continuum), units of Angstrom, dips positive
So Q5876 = 2.7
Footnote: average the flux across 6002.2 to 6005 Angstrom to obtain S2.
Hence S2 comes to 17.4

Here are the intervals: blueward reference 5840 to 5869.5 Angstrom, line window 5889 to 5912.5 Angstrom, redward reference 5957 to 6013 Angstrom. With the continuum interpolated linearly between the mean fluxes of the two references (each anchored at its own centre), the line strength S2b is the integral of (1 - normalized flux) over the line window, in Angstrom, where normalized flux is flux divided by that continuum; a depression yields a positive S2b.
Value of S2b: 3.18 Angstrom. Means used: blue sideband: 18.1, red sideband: 17.9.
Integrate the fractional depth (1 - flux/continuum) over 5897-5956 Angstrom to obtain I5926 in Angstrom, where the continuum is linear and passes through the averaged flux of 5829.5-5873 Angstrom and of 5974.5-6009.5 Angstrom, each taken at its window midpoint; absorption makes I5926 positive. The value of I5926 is 1.9 Angstrom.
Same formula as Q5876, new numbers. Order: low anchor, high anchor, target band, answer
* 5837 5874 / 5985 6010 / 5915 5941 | 0.3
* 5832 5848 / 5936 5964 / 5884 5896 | 2.8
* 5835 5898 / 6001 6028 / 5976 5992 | -0.6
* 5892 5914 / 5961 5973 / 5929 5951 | -1.2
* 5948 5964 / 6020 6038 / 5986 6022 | 0.5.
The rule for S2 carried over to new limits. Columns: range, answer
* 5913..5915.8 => 17.5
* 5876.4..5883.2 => 17.3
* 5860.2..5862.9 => 17.5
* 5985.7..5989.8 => 17.6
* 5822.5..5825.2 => 19.8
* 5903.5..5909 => 17.1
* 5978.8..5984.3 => 17.8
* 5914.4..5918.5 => 17.6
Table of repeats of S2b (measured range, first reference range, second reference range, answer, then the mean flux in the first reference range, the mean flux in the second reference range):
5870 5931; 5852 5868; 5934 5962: 4.6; 17.9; 17.8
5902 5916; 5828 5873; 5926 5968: 0.4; 18.2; 17.8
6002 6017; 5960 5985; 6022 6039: 0.6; 17.9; 18.3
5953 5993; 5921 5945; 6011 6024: -0.4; 17.9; 17.4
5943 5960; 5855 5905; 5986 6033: -0.5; 16.4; 17.8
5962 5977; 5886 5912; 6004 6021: -1.0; 15.4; 17.4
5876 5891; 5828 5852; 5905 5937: 1.9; 18.6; 17.6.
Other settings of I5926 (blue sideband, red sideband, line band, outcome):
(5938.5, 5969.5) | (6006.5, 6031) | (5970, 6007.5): -0.9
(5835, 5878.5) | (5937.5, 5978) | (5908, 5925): 0.4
